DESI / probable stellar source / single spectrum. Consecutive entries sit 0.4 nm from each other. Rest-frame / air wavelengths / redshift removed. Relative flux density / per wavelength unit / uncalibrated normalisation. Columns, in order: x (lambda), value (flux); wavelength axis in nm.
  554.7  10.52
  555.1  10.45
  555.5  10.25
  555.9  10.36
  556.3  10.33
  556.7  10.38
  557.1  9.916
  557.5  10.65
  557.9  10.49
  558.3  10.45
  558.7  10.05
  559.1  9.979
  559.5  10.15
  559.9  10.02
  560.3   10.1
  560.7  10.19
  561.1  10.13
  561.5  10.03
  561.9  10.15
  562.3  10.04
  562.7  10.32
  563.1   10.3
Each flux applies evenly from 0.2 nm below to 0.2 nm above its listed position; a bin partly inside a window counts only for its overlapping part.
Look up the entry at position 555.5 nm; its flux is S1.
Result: 10.25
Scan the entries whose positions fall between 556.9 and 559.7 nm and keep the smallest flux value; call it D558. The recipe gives 9.916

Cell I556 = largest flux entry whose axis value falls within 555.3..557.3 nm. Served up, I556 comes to 10.38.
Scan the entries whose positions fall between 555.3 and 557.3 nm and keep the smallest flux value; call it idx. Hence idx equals 9.916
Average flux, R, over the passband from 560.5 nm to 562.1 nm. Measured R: 10.1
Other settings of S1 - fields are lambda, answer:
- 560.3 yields 10.1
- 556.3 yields 10.33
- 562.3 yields 10.04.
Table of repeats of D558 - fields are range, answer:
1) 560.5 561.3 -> 10.13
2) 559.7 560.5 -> 10.02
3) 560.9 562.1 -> 10.03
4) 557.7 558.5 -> 10.45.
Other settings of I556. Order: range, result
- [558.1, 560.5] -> 10.45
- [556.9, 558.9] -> 10.65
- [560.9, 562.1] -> 10.15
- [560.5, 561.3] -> 10.19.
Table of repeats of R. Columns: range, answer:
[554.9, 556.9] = 10.4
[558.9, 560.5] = 10.1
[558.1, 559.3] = 10.2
